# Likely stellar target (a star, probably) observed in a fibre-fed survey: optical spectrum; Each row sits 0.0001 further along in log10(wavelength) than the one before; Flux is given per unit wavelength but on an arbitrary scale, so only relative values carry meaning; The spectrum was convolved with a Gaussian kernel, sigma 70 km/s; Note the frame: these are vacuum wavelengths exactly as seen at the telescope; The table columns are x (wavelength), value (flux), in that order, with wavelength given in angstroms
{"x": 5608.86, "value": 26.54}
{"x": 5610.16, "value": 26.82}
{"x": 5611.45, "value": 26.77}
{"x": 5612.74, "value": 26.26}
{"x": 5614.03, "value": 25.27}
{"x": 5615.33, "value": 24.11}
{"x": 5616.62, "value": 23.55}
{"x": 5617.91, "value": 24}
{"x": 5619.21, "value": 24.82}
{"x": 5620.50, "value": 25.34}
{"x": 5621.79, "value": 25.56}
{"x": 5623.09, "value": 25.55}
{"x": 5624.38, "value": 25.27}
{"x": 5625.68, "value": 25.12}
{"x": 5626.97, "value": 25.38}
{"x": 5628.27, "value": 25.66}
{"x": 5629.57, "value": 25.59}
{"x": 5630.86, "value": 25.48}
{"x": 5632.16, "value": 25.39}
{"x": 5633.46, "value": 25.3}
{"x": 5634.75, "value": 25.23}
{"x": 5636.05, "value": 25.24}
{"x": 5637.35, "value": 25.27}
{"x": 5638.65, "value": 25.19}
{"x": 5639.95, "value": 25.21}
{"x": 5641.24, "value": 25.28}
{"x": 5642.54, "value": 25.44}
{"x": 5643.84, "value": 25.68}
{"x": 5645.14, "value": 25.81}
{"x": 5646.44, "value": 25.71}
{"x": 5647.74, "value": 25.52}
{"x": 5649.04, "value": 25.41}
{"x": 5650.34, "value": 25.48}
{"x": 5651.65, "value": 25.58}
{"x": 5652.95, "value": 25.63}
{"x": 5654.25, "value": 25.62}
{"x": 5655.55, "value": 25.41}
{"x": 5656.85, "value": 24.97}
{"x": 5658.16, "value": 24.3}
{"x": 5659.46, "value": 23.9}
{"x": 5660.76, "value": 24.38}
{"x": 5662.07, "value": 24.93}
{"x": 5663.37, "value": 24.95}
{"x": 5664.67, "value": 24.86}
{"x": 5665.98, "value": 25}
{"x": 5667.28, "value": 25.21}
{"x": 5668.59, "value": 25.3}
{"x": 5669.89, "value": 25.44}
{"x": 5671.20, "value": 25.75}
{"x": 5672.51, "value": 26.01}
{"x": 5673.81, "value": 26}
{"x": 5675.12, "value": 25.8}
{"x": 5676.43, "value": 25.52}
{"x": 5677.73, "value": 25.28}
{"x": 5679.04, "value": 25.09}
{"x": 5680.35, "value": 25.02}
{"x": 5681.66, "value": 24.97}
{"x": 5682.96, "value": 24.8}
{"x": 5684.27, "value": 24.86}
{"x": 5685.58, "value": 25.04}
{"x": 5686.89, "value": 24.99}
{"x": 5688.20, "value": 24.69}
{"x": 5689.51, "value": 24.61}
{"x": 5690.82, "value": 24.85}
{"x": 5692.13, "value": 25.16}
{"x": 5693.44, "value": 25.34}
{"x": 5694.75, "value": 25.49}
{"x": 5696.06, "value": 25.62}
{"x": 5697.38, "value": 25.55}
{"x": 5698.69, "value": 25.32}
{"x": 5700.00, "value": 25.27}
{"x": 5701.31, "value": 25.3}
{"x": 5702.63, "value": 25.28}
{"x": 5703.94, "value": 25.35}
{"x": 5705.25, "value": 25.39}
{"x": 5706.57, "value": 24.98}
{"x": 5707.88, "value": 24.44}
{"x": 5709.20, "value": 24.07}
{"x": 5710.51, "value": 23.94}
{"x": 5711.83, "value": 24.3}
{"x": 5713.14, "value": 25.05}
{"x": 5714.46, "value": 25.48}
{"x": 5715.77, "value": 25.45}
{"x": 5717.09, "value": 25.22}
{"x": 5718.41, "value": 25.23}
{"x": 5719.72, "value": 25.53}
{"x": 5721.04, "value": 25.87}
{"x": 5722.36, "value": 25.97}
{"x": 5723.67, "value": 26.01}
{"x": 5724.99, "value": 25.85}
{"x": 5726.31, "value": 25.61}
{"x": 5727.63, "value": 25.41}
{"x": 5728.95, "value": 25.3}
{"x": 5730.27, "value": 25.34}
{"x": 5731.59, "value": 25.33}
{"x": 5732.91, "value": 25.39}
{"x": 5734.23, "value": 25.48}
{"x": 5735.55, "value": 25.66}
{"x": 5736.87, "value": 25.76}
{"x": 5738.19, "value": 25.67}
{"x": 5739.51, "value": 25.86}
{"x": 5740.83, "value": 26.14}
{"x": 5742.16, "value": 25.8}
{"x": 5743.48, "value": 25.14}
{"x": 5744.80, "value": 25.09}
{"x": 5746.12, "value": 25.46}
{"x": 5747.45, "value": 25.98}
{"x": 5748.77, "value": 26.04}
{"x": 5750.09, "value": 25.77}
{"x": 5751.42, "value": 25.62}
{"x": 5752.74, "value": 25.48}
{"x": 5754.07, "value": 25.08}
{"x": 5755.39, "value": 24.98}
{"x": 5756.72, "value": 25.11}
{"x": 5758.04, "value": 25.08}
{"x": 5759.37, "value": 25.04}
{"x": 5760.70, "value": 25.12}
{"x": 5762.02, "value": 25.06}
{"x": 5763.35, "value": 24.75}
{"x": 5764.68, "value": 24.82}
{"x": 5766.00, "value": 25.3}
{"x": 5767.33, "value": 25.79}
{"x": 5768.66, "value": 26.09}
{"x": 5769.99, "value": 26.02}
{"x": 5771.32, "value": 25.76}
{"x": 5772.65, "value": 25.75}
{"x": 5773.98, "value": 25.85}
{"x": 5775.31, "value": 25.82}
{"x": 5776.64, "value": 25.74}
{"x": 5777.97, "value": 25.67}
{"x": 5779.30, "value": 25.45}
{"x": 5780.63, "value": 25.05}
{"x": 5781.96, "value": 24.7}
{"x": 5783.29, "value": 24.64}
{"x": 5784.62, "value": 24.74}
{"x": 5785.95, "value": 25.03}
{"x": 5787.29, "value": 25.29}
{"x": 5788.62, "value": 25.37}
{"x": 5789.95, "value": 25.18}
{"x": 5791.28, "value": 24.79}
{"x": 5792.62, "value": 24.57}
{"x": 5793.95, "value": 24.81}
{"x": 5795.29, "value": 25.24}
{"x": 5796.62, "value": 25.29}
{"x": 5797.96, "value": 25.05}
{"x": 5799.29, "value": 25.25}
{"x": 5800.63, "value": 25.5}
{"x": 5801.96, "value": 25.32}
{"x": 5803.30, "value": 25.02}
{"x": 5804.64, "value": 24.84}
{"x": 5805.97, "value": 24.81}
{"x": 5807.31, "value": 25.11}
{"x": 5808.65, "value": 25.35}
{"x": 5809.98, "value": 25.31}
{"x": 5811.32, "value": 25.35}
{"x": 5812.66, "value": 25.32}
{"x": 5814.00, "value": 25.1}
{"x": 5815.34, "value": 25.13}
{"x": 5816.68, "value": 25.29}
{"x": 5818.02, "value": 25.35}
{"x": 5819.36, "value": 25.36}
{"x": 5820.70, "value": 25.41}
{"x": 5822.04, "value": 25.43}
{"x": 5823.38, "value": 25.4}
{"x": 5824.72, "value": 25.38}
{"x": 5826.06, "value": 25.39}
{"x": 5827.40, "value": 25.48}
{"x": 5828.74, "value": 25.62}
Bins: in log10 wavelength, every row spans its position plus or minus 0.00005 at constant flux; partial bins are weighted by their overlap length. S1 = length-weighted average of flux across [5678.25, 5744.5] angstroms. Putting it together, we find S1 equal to 25.3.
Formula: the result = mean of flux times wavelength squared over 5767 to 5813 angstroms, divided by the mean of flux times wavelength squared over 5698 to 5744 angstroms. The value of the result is 1.0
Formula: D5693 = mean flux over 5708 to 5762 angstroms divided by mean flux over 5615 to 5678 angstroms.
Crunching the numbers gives 1.01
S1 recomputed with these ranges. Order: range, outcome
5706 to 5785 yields 25.4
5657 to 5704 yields 25.1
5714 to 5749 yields 25.6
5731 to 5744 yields 25.6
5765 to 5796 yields 25.3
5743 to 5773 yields 25.4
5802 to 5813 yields 25.1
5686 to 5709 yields 25.1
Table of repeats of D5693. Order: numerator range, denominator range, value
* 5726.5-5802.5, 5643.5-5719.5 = 1.01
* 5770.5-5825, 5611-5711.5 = 1.00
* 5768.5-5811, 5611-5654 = 1.00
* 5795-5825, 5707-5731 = 1.00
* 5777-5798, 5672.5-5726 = 0.99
